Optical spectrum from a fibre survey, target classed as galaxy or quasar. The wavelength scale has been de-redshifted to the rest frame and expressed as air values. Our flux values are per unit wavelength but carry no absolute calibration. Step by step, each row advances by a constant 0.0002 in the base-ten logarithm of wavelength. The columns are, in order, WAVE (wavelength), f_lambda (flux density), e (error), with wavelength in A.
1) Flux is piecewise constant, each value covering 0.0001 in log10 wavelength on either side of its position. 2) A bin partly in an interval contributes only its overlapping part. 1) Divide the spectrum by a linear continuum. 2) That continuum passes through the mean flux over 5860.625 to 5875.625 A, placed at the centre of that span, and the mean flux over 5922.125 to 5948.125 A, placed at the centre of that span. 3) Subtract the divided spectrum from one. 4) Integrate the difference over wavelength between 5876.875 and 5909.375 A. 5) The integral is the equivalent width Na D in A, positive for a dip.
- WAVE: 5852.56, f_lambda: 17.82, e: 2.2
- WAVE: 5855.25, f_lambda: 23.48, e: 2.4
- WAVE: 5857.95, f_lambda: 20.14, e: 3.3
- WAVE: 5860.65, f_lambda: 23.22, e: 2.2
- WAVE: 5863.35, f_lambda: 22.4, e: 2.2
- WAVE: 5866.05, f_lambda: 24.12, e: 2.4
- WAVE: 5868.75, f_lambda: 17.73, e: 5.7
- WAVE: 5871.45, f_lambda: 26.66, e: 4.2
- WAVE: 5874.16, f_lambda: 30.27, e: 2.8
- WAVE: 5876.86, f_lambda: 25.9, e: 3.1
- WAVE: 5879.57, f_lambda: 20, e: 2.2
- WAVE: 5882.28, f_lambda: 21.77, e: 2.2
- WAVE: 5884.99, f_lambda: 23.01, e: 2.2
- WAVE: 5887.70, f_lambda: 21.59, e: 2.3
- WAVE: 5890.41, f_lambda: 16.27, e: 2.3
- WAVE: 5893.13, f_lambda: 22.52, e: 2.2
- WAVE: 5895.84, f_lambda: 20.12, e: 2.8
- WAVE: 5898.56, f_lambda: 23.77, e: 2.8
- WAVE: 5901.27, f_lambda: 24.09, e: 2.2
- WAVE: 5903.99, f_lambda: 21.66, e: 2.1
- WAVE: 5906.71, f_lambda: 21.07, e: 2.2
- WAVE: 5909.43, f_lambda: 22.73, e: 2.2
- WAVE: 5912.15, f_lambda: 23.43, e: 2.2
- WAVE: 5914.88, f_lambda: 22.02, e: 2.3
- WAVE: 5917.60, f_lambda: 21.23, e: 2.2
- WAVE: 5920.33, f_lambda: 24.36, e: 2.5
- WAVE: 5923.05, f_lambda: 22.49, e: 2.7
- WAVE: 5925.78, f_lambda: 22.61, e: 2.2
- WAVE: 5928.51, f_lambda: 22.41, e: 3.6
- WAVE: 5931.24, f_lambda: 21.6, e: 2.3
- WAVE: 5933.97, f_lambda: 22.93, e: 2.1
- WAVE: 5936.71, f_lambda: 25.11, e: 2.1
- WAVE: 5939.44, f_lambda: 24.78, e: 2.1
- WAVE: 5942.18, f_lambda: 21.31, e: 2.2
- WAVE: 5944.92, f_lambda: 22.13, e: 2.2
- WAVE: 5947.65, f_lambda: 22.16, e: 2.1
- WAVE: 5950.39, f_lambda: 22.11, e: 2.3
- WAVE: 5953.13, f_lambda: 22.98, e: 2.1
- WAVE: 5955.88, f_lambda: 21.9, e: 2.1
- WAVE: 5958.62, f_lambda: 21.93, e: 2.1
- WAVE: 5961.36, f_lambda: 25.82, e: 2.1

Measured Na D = 2.7 A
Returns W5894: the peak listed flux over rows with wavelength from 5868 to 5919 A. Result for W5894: 30.27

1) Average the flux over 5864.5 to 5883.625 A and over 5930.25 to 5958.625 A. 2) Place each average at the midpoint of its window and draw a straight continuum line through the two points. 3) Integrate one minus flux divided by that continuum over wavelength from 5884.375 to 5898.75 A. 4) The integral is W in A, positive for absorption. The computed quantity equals 1.6 A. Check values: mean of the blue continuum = 23.8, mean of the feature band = 20.9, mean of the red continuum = 22.7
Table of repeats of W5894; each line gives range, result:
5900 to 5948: 25.11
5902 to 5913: 23.43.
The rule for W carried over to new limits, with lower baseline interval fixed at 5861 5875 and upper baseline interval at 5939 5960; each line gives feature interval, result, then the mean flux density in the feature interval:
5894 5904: 0.3 A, 22.5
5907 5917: 0.3 A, 22.4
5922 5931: 0.2 A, 22.4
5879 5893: 1.7 A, 20.7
